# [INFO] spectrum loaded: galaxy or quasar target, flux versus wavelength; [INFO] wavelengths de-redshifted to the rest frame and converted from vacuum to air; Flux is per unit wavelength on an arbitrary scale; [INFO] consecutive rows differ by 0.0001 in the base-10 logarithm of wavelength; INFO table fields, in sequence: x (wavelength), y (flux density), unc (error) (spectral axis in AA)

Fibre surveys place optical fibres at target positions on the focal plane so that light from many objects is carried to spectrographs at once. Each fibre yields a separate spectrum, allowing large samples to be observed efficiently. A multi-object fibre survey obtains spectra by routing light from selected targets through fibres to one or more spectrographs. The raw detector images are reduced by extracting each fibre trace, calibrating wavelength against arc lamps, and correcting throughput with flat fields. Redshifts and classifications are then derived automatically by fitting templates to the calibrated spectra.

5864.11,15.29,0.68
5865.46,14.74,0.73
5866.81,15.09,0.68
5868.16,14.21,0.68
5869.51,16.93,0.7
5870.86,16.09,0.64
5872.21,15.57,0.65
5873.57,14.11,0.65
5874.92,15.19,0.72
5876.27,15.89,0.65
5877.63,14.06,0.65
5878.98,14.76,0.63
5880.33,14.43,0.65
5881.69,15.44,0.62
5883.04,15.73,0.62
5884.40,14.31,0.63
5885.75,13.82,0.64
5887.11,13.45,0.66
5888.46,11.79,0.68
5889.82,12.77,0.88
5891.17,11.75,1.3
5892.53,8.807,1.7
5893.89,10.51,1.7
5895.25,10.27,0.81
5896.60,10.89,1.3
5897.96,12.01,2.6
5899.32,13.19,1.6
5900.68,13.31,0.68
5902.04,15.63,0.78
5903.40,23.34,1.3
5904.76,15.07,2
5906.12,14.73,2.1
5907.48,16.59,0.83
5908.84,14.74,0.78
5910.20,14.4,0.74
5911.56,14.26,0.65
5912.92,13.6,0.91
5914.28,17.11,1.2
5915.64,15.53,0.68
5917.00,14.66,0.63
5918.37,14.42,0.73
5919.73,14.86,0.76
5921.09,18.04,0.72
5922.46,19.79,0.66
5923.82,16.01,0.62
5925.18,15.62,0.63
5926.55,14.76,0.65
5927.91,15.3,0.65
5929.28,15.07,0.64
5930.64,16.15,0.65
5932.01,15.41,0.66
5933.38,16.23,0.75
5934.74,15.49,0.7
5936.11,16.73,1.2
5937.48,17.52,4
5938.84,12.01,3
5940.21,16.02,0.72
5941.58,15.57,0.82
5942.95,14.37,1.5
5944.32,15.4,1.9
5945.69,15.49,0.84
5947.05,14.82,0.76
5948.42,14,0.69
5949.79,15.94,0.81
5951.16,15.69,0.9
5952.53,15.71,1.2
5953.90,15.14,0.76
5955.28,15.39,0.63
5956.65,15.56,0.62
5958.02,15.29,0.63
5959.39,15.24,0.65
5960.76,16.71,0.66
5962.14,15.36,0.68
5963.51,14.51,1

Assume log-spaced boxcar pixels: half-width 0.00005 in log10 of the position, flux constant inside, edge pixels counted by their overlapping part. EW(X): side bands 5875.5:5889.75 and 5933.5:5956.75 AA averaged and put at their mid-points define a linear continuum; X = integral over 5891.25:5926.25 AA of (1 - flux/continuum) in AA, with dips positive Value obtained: 0.3 AA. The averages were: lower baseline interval 14.3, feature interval 14.6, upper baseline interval 15.4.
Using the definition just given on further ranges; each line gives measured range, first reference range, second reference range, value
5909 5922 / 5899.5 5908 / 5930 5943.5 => 0.6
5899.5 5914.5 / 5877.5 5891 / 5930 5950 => -1.1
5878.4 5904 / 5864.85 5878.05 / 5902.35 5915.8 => 3.5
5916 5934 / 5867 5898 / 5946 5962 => -1.4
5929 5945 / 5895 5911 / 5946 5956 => -0.5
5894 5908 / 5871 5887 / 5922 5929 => 1.0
